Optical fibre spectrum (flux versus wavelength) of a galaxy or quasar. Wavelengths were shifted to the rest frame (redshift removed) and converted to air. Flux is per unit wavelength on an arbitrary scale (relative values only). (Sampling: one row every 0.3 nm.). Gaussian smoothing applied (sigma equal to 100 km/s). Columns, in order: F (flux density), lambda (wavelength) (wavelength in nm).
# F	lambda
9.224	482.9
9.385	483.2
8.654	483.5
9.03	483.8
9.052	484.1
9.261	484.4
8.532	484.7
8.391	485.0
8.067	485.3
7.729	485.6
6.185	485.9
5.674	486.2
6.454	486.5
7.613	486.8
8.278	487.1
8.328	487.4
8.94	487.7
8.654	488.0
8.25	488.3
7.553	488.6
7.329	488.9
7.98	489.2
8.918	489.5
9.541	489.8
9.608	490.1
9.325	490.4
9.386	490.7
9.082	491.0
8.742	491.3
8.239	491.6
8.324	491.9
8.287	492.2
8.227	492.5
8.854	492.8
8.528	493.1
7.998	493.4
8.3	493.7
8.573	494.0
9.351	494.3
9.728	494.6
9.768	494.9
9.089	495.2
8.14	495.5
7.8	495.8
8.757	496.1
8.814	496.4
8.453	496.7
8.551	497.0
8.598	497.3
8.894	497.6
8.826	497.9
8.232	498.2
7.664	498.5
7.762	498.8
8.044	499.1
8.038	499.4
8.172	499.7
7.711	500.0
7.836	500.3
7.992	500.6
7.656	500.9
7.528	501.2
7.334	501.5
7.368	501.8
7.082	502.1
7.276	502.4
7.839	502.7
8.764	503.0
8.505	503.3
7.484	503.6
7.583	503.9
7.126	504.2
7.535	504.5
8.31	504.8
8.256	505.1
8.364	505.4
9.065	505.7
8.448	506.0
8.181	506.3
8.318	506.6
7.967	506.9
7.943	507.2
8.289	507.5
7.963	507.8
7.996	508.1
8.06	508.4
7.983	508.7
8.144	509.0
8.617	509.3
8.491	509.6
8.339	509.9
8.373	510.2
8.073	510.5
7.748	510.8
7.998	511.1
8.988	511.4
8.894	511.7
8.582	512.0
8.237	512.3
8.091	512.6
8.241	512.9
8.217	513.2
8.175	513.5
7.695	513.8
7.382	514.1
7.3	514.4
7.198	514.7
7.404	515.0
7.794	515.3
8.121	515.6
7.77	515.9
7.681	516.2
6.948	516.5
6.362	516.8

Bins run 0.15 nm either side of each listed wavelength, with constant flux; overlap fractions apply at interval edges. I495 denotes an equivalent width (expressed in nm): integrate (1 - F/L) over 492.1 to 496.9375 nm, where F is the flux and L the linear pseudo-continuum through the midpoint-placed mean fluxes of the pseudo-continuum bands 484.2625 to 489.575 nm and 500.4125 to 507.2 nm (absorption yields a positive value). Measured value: -0.48 nm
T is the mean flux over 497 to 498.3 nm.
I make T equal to 8.64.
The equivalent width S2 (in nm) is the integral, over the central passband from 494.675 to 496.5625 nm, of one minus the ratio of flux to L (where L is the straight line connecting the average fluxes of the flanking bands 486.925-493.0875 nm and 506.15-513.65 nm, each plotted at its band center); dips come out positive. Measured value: -0.062 nm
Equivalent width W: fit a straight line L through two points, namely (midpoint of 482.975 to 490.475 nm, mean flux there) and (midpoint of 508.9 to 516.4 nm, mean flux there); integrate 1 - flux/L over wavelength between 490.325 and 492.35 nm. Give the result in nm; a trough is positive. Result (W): -0.13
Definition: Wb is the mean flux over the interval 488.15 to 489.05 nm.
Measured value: 7.71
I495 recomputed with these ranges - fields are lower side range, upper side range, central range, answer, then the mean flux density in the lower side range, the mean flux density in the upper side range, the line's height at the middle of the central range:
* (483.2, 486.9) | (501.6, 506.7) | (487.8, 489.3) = -0.006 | 7.95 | 7.96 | 7.95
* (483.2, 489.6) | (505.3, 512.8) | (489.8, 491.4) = -0.230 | 8.07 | 8.29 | 8.11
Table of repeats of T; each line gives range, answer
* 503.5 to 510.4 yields 8.13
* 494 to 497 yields 8.85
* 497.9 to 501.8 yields 7.85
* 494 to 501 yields 8.44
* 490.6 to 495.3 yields 8.77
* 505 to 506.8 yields 8.43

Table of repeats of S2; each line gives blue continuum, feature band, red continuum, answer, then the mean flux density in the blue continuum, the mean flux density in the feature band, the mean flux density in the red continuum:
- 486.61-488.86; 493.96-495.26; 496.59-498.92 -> -0.167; 8.16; 9.38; 8.38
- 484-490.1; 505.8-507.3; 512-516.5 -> -0.063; 8.07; 8.21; 7.8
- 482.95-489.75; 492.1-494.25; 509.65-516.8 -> -0.094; 8.14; 8.44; 7.94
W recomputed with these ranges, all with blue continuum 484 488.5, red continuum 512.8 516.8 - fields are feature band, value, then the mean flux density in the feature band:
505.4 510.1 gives -0.34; 8.26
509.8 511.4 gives -0.11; 8.18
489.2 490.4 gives -0.19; 9.18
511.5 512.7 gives -0.13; 8.49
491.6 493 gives -0.09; 8.41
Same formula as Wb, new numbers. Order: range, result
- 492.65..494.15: 8.45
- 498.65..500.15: 7.95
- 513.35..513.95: 7.93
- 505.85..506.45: 8.31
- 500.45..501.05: 7.82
